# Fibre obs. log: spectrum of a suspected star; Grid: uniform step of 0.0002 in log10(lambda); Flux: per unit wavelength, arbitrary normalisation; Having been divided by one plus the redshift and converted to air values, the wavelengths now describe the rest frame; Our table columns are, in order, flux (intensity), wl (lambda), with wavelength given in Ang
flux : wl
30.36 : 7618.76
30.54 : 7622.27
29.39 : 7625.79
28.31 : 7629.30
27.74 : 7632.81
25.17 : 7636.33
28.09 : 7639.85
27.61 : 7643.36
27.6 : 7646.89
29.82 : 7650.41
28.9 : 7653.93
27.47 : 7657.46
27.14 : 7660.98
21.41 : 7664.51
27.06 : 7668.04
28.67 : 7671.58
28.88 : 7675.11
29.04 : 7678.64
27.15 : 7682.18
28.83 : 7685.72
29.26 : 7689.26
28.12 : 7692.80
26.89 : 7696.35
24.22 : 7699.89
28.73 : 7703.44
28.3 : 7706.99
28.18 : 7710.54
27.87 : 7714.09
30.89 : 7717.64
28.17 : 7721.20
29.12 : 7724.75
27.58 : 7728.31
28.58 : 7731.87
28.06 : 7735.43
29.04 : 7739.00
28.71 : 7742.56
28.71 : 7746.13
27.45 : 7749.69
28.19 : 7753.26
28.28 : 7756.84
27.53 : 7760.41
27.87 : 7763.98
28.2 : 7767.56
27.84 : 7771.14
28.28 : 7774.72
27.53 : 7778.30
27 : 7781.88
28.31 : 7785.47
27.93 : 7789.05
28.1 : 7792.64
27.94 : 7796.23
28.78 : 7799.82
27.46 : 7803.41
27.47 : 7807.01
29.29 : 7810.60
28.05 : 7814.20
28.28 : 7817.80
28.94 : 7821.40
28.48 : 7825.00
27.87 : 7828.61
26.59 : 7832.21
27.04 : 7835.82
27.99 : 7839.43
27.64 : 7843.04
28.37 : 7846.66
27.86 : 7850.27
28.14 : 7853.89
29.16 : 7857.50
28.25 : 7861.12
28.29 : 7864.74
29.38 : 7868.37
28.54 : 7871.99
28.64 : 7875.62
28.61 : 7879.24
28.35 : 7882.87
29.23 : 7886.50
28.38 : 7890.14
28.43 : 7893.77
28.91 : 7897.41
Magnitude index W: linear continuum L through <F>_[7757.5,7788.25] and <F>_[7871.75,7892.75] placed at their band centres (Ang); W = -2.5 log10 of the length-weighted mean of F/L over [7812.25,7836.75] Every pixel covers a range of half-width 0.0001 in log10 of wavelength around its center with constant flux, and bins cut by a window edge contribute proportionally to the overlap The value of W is 0.01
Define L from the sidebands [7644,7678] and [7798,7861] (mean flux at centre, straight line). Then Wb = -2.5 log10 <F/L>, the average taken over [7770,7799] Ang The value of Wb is 0.00 mag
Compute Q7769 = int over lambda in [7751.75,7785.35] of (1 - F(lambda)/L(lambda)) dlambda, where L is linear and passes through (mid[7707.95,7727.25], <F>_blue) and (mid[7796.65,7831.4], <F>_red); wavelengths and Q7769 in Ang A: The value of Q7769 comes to 0.73 Ang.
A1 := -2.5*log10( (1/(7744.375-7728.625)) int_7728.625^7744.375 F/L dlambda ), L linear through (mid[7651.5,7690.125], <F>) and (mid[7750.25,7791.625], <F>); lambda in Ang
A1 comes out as -0.03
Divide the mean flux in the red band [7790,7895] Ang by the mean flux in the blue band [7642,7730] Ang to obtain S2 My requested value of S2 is 1.0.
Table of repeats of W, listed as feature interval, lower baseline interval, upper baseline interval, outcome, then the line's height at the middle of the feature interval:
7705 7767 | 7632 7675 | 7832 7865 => -0.03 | 27.6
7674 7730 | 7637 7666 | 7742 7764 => -0.02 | 27.7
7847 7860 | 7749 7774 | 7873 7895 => 0.00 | 28.4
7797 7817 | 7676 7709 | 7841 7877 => 0.00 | 28.2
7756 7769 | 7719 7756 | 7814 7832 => 0.01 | 28.3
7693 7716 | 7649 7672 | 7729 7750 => 0.02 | 27.8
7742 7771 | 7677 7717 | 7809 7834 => 0.00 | 28.1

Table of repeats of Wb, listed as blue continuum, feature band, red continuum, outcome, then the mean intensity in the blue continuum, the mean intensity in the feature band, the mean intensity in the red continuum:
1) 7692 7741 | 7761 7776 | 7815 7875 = 0.01 mag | 28.1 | 28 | 28.2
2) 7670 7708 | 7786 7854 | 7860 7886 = 0.02 mag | 28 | 28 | 28.6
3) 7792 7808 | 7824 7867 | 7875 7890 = 0.01 mag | 28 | 28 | 28.7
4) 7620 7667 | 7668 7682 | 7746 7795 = -0.03 mag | 27.6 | 28.4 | 27.9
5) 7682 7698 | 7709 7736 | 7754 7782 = -0.02 mag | 28.1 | 28.6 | 27.9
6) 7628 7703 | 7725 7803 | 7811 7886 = -0.01 mag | 27.5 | 28.1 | 28.3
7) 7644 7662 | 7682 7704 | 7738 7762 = 0.03 mag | 28.2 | 27.6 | 28.3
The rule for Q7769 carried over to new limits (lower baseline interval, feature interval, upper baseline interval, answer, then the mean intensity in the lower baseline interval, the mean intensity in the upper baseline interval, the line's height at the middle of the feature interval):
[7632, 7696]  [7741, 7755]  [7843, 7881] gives -0.13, 27.6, 28.5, 28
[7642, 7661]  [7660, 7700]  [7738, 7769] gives 1.19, 28.2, 28.2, 28.2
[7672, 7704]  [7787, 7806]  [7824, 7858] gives -0.11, 27.9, 27.9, 27.9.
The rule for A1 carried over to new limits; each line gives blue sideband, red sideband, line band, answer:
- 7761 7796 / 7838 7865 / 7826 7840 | 0.03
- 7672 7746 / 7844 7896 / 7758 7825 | 0.01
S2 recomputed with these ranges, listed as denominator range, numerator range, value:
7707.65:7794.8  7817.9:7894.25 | 1.00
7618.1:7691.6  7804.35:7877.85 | 1.01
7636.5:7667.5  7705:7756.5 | 1.05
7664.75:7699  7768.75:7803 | 1.01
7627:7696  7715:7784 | 1.02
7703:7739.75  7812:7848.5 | 0.98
